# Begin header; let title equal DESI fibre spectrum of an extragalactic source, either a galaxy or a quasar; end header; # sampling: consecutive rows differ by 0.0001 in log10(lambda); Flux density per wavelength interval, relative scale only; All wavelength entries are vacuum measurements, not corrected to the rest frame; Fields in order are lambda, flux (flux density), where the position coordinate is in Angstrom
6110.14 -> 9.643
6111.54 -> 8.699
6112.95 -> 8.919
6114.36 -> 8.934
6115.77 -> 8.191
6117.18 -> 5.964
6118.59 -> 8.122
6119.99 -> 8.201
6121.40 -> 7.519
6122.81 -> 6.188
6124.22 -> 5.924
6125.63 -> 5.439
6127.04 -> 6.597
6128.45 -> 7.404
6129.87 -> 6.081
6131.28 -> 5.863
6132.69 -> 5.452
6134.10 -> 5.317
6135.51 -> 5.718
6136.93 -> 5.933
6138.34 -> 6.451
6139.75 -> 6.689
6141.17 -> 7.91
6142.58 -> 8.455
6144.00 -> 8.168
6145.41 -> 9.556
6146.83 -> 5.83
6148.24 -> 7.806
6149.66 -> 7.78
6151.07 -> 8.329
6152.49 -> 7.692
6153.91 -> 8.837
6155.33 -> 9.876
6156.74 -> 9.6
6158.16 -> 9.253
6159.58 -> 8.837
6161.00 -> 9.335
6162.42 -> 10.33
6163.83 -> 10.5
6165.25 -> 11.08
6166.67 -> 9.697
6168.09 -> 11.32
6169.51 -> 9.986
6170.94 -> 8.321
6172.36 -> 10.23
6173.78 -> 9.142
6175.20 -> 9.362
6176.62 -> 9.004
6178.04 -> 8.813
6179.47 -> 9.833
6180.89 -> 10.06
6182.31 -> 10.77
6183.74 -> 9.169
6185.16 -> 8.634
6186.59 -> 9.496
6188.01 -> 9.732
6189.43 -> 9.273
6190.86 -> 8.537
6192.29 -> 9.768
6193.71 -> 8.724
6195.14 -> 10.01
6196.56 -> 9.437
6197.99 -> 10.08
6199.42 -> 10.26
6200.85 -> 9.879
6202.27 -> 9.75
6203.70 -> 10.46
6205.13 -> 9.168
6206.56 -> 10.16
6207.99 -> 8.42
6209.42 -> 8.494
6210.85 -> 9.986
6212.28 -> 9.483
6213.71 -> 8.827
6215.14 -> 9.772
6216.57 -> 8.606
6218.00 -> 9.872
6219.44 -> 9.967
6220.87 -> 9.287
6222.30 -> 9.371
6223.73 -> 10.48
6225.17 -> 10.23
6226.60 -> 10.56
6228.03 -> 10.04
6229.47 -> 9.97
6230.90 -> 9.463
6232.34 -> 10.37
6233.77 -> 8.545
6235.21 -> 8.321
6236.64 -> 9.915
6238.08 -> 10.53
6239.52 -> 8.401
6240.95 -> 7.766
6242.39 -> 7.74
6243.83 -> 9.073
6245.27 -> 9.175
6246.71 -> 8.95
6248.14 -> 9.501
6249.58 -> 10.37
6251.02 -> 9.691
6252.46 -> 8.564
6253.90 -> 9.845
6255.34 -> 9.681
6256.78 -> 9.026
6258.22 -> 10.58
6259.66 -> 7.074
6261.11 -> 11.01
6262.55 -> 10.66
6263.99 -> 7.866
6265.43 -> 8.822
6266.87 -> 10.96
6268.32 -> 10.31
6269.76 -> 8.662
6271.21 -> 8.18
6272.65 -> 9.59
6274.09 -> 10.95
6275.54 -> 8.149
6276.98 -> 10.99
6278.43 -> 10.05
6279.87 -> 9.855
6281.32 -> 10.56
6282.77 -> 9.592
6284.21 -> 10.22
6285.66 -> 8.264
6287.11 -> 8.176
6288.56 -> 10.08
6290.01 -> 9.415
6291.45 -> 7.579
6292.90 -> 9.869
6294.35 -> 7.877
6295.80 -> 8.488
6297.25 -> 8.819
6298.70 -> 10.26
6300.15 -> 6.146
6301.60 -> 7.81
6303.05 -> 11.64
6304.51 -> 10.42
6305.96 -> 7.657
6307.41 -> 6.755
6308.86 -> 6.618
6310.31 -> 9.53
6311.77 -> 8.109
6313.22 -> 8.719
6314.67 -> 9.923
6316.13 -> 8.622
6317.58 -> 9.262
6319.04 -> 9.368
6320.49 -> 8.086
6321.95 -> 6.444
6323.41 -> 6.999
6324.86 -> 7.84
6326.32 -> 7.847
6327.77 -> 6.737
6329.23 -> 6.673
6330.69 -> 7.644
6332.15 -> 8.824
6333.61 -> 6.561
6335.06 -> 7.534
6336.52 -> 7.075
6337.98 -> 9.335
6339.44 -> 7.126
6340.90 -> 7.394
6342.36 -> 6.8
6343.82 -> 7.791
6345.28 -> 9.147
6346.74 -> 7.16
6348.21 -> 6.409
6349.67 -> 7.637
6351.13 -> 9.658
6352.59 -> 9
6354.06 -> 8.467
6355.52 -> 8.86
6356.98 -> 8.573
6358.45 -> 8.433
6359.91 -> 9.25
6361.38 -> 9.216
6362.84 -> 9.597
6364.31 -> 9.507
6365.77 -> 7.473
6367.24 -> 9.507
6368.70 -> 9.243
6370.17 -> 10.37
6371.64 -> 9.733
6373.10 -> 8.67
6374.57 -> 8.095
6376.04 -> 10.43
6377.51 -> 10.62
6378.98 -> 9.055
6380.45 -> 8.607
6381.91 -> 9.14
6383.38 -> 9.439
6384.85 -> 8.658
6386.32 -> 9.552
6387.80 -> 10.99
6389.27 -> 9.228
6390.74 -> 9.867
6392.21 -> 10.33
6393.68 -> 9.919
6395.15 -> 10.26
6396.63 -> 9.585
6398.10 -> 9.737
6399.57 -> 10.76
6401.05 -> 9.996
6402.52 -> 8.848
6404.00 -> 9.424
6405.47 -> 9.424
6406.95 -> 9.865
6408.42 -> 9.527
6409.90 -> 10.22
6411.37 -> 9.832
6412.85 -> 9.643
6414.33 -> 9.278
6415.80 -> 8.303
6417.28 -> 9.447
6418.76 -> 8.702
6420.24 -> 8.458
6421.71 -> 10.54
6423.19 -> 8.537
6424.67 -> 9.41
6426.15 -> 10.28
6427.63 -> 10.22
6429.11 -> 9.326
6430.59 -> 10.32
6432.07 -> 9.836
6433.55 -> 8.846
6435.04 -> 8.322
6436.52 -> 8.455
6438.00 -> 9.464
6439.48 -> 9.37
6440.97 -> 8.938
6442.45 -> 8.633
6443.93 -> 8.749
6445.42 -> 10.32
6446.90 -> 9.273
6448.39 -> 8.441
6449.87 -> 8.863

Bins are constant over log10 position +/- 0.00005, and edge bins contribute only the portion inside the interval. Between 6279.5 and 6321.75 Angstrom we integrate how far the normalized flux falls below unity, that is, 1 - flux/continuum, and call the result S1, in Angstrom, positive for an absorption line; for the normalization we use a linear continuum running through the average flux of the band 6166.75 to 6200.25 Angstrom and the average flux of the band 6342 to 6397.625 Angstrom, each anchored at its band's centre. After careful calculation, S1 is 1.9 Angstrom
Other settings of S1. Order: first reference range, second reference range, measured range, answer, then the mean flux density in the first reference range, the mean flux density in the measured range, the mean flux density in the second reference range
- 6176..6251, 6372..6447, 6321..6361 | 6.90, 9.47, 7.84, 9.47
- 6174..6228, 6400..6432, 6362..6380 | 0.35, 9.56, 9.35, 9.52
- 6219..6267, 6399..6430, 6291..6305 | 0.86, 9.44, 8.89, 9.52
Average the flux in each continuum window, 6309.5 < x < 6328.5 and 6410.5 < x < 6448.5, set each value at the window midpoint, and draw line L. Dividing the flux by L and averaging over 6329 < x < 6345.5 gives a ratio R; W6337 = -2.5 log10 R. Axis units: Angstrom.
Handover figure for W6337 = 0.106 mag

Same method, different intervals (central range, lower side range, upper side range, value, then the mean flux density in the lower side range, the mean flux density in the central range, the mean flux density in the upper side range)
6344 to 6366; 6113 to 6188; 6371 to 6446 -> 0.081 mag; 8.27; 8.56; 9.47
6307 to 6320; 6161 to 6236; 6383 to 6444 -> 0.117 mag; 9.63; 8.58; 9.5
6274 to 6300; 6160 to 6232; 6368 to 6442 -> 0.035 mag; 9.66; 9.29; 9.5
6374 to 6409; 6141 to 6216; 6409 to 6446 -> -0.036 mag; 9.32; 9.65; 9.33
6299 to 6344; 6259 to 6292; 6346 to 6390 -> 0.156 mag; 9.45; 8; 9.02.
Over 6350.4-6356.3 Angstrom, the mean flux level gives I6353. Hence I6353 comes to 9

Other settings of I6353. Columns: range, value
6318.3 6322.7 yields 7.95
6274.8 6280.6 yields 9.76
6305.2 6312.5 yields 7.75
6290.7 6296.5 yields 8.47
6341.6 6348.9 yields 7.46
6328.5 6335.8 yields 7.45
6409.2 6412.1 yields 10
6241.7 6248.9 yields 8.9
